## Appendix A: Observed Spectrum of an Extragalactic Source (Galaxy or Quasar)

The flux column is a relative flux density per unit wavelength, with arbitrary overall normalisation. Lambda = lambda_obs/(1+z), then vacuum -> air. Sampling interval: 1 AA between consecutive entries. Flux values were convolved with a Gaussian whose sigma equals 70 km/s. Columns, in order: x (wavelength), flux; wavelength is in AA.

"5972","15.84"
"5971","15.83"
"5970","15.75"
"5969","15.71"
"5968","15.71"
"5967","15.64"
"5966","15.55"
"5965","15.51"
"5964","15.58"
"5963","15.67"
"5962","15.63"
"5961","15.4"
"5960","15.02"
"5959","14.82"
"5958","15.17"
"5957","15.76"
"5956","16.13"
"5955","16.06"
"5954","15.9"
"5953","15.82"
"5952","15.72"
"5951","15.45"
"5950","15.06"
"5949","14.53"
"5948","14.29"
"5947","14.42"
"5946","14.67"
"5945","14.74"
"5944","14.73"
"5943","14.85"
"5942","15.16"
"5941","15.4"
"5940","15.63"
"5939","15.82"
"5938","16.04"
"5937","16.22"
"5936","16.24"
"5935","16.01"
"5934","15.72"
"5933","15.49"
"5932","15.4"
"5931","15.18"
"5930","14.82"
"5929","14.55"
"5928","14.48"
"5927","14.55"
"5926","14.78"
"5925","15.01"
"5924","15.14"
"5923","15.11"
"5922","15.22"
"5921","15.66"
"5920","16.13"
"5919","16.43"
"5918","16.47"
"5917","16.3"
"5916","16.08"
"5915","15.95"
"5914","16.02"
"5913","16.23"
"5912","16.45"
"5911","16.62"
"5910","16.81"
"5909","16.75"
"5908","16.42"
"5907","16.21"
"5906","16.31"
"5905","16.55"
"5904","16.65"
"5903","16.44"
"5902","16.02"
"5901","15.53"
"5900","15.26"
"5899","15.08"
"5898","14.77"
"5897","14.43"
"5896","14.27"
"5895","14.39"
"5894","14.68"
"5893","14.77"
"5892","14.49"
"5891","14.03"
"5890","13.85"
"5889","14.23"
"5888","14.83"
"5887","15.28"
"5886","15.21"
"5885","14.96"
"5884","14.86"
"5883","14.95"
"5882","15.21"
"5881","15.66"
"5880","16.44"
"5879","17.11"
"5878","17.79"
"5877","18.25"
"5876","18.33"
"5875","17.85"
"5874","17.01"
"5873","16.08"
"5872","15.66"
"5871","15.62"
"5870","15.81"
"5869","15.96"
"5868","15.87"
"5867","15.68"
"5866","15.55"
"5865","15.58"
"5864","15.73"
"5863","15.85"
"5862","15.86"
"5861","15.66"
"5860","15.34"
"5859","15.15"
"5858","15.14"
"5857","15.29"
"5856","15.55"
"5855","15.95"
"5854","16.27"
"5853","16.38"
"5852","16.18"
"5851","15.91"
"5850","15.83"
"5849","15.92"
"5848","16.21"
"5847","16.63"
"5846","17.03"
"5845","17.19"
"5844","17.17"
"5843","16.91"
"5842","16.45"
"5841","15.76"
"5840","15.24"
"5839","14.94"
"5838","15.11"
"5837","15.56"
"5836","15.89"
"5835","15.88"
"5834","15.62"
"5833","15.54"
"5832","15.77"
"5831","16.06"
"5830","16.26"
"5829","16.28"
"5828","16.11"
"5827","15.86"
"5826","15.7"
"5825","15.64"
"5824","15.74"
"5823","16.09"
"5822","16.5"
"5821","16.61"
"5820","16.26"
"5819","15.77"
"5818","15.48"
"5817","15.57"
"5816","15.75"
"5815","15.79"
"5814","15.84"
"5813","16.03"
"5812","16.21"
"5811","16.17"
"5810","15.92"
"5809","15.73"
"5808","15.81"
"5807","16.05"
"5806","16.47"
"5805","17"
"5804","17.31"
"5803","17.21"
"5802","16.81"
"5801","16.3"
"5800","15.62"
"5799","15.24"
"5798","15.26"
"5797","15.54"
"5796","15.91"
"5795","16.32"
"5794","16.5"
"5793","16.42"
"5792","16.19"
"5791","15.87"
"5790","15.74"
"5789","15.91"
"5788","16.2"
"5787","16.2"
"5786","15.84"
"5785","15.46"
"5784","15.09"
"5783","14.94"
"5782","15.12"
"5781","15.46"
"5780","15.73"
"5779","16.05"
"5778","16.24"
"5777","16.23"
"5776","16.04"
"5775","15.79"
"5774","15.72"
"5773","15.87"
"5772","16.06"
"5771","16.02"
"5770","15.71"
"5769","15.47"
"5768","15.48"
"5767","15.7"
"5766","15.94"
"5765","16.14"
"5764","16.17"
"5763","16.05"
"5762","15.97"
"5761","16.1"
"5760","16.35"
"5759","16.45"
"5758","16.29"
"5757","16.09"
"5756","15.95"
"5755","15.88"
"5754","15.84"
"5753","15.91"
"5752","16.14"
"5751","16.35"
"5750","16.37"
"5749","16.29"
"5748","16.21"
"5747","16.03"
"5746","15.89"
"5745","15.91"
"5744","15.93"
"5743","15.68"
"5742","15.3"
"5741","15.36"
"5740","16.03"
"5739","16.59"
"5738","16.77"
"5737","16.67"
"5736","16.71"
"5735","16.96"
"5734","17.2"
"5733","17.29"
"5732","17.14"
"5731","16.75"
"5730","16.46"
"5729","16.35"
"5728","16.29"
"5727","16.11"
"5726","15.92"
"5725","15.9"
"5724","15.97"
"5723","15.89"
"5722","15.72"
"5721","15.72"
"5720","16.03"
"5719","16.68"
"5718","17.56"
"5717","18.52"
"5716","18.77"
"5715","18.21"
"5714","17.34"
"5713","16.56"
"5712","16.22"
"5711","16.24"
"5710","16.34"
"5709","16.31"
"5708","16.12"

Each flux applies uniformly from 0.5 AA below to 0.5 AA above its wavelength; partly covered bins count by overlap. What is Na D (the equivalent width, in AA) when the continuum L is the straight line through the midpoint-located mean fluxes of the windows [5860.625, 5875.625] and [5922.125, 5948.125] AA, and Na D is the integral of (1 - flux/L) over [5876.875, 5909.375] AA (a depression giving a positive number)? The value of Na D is 0.48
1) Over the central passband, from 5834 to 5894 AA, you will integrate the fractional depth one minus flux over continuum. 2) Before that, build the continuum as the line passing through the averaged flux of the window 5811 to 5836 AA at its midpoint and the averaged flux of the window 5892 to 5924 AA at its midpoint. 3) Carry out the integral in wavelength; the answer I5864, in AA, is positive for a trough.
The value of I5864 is 0.1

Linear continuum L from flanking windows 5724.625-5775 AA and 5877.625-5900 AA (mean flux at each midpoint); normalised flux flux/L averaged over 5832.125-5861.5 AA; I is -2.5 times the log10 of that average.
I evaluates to -0.04 mag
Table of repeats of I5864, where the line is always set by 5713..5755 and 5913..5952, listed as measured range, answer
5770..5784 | 0.4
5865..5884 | -0.8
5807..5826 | 0.1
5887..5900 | 0.9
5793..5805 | -0.1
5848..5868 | 0.0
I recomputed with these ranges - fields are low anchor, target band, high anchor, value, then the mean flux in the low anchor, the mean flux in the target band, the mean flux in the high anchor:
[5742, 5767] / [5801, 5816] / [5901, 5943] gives -0.02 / 16.1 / 16.3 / 15.8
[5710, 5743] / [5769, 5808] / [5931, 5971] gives 0.02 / 16.6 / 16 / 15.4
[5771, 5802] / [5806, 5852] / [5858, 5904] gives -0.02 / 15.8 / 16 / 15.6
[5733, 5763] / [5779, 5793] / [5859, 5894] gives 0.02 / 16.2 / 15.7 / 15.7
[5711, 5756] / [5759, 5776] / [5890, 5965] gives 0.02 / 16.4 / 15.9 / 15.5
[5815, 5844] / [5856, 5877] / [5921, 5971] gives -0.02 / 15.9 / 16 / 15.3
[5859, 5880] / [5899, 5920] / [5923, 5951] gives -0.04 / 16.3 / 16.2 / 15.2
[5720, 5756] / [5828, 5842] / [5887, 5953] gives 0.00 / 16.2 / 15.7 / 15.4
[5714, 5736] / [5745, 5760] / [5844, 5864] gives 0.03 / 16.7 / 16.1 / 16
